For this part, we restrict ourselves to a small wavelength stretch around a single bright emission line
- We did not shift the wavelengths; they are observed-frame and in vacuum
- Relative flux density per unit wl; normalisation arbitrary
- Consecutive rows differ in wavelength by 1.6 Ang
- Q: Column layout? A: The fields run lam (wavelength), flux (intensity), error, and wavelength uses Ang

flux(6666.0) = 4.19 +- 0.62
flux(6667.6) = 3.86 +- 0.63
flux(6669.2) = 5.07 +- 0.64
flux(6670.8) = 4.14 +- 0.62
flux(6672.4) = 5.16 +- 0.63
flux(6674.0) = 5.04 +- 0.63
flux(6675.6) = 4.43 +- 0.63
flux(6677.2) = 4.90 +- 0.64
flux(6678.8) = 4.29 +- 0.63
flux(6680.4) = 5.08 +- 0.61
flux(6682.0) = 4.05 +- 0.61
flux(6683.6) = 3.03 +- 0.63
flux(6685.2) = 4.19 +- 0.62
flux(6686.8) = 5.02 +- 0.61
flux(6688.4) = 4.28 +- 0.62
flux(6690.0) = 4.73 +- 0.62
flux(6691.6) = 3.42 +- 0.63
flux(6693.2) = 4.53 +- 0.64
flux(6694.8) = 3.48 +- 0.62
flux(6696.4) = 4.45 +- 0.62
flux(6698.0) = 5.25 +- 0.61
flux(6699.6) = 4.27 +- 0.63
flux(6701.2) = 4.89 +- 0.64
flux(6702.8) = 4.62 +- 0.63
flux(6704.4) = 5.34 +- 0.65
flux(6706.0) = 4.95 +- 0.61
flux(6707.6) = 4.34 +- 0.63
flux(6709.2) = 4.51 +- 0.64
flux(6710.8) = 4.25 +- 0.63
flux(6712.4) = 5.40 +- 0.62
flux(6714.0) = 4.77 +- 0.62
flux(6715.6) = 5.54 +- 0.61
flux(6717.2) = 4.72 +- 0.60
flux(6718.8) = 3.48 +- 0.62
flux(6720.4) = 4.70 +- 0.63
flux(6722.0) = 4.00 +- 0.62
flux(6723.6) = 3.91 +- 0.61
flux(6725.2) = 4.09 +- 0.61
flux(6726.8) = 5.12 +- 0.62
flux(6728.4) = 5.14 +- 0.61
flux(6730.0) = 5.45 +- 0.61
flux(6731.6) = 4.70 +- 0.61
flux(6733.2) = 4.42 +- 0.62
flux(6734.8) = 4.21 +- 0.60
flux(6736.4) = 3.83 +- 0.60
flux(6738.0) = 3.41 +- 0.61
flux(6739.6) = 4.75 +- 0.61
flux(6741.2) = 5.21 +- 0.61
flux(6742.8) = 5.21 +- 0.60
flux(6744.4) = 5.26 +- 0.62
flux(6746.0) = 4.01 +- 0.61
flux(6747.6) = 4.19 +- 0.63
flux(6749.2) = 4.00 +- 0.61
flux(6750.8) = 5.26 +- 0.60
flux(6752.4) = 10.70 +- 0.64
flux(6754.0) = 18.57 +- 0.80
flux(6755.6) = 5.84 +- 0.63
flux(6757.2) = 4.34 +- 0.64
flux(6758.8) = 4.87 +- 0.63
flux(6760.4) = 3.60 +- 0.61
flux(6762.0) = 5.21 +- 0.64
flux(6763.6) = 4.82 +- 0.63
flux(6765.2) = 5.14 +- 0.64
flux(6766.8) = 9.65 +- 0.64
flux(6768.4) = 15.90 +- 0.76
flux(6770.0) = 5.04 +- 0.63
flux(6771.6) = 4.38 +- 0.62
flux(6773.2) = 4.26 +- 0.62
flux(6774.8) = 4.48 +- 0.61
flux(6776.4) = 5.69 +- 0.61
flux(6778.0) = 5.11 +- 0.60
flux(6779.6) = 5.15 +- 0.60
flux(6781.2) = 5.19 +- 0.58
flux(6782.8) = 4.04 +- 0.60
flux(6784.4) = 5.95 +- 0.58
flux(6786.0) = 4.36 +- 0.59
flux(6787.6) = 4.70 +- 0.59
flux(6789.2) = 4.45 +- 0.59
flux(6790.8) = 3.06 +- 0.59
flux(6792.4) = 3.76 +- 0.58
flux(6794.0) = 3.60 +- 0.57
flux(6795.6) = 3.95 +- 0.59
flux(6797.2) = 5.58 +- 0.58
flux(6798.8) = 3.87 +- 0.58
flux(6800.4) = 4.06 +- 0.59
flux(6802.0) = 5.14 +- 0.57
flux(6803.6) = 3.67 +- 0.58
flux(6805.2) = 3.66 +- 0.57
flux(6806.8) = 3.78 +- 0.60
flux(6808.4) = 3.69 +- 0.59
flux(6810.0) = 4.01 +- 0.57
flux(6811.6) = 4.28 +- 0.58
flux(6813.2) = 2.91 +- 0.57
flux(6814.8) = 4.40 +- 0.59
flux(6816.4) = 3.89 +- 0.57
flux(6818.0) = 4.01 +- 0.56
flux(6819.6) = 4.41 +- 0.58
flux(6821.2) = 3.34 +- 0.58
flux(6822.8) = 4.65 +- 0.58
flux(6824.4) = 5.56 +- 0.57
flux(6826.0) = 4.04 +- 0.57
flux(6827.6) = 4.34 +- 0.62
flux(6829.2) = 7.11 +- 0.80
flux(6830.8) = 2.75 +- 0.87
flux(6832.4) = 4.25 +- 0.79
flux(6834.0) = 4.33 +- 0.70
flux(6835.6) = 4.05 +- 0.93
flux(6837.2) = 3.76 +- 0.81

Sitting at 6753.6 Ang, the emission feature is [S II] 6716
